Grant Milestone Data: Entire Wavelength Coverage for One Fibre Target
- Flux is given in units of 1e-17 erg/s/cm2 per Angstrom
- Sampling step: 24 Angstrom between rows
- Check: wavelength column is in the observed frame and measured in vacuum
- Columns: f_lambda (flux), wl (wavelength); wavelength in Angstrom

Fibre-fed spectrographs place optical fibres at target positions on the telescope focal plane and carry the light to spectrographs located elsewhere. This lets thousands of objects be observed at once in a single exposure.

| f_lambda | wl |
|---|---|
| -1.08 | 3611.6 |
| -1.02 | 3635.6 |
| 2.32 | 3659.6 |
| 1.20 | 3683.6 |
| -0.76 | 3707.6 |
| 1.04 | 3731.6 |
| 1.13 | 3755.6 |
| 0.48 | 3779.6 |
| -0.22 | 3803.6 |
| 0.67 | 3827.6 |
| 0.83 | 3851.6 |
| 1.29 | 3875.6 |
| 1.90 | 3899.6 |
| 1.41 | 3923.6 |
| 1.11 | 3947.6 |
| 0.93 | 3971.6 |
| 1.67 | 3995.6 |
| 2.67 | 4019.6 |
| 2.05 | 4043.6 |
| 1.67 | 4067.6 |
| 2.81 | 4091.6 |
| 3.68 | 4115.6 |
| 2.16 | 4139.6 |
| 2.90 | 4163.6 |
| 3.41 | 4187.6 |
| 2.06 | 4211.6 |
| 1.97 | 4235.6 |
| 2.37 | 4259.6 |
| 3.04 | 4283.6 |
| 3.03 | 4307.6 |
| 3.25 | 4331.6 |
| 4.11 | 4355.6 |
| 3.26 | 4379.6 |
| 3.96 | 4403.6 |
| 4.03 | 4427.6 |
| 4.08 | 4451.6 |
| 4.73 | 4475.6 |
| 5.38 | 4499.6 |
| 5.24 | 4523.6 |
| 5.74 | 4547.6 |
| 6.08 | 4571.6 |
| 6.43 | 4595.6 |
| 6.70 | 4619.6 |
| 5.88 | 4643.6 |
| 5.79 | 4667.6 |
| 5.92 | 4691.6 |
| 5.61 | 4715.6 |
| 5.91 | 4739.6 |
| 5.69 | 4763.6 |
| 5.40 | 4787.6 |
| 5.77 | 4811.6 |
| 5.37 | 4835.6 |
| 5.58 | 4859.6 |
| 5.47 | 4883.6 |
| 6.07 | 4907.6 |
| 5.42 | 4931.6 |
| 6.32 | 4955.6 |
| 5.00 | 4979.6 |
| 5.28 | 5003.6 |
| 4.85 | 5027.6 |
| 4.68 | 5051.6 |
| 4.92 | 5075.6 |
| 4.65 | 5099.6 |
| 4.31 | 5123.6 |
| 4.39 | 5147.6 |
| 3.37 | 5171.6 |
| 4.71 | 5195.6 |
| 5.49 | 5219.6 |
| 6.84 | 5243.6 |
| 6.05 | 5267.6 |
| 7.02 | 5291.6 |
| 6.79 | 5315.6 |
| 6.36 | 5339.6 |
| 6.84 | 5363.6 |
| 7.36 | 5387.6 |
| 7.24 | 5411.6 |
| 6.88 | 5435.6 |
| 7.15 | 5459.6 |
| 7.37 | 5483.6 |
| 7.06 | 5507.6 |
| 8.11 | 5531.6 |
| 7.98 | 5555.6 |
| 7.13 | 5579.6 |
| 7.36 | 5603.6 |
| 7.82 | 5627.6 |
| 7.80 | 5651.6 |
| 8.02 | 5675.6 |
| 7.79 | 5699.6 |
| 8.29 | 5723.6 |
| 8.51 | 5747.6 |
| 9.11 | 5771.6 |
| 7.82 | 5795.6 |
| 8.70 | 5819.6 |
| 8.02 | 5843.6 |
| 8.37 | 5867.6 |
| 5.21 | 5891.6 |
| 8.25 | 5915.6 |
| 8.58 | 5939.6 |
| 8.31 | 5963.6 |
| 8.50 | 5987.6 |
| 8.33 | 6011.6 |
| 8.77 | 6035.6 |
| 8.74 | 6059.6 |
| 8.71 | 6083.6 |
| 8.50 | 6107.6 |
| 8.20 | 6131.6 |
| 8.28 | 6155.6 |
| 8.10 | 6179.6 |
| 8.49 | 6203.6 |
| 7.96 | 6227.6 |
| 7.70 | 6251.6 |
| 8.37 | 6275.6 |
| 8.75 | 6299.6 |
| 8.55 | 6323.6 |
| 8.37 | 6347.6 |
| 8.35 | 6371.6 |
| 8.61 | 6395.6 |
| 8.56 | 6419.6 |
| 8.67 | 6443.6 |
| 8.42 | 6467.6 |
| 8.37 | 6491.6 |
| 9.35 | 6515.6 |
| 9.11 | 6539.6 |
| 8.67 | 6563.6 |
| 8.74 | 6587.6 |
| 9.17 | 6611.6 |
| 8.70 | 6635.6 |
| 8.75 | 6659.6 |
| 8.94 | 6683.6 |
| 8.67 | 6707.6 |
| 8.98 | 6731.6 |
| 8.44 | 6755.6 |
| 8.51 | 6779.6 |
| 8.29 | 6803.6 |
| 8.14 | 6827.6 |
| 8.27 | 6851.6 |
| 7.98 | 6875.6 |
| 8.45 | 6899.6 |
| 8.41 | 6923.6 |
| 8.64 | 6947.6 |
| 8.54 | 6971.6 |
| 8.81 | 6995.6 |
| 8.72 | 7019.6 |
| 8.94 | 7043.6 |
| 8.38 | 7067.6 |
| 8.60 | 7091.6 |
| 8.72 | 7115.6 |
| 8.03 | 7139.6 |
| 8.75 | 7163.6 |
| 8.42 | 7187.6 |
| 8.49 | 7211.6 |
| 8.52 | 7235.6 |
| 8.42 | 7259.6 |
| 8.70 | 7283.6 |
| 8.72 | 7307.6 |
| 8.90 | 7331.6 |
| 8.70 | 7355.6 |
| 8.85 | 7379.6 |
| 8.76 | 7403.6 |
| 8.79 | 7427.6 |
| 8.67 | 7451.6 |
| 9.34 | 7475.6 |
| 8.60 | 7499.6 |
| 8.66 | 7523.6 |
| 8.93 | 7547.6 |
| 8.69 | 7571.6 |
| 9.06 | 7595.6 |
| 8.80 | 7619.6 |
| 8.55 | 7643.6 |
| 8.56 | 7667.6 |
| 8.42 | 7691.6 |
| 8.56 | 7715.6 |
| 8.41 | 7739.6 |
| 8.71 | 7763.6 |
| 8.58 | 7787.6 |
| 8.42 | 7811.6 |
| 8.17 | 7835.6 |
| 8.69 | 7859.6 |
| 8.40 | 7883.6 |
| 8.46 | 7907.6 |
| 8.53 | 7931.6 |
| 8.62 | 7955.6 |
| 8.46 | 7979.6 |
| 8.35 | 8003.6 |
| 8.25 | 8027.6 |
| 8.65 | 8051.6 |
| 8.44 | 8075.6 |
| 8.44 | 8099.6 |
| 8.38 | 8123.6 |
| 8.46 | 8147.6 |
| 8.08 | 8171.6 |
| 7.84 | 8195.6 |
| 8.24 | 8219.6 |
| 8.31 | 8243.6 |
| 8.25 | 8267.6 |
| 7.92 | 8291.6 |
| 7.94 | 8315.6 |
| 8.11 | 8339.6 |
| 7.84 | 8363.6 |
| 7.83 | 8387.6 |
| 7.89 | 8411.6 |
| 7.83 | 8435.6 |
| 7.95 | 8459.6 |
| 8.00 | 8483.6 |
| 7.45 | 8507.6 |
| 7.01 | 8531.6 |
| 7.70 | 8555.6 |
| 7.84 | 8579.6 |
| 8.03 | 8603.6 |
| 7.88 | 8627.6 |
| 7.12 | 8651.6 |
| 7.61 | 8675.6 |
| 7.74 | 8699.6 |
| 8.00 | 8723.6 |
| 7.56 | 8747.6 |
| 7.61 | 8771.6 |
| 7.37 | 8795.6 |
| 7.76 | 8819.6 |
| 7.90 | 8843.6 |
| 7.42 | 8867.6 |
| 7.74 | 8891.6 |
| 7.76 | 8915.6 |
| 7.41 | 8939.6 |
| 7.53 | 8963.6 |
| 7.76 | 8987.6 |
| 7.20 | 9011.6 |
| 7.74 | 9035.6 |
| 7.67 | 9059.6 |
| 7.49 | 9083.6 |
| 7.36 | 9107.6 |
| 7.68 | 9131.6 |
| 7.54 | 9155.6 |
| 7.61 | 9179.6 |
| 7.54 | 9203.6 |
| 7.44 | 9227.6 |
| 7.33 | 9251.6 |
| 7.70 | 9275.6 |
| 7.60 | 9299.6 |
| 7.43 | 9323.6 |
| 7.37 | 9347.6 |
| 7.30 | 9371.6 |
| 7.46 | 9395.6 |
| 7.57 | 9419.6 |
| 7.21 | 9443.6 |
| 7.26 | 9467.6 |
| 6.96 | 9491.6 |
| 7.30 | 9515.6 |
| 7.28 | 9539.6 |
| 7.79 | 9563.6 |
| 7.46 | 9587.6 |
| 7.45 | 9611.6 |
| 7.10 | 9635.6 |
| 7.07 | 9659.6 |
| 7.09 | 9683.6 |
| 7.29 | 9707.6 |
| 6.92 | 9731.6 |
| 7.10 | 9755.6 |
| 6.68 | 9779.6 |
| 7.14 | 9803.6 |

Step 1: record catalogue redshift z 0.00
